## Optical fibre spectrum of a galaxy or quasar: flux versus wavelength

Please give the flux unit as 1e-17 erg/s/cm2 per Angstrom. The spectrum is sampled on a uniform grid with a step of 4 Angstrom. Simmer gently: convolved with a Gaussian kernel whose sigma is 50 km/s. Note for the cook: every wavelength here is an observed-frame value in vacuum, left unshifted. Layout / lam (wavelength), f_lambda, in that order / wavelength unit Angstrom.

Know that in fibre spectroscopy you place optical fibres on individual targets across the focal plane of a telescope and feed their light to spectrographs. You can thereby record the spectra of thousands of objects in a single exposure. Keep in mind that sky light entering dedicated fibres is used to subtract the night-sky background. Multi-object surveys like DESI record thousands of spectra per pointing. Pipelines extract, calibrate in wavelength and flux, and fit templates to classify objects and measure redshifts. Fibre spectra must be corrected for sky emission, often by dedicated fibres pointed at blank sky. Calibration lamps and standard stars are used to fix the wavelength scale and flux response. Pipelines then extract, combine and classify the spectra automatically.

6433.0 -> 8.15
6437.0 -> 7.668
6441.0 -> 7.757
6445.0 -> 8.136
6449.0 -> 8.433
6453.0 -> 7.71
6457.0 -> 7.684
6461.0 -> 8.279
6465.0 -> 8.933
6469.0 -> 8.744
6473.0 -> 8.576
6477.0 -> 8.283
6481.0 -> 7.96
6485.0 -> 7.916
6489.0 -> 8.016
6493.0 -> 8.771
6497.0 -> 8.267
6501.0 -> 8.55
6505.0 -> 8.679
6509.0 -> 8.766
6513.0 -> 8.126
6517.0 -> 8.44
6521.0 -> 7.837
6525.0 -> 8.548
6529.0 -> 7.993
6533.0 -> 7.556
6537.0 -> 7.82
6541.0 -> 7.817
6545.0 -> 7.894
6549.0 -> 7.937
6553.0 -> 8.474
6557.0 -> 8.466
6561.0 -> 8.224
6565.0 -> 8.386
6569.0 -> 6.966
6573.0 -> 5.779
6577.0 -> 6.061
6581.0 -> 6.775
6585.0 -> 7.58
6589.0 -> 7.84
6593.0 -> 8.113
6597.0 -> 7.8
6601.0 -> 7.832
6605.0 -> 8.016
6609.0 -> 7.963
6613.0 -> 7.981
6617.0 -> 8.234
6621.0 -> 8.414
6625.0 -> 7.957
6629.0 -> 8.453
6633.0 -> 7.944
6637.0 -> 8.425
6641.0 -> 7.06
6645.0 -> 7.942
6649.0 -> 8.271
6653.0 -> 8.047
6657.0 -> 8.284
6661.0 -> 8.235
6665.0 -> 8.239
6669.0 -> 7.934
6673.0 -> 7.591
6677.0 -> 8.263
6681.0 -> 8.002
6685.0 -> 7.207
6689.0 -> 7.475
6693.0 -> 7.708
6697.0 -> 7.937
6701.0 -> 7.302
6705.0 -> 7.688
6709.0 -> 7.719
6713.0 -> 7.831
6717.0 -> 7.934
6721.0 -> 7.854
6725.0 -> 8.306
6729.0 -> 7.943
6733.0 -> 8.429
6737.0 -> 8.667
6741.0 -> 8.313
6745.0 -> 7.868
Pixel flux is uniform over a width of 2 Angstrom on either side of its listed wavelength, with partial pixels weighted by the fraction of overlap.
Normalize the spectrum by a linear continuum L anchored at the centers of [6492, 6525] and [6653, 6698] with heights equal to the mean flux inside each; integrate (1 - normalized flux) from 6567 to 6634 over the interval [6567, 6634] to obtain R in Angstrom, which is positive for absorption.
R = 4.2 Angstrom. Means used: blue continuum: 8.43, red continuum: 7.9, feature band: 7.63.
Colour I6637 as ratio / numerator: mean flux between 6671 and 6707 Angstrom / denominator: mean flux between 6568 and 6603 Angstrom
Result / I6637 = 1.07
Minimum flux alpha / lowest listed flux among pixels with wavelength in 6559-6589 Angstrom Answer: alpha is 5.779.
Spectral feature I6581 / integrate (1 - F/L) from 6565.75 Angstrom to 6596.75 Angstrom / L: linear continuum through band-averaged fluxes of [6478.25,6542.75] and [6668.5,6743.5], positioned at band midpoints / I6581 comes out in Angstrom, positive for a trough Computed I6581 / 3.7 Angstrom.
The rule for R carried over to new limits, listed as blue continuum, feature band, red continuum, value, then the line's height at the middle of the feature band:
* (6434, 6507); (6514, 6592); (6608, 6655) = 4.2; 8.15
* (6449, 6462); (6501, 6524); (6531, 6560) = -1.2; 7.98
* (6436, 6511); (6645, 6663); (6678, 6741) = -0.5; 7.98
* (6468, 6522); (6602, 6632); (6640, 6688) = -0.3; 8.05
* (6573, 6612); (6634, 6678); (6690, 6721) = -2.3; 7.62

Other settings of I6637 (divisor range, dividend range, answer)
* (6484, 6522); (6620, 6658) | 0.96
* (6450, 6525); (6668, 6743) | 0.95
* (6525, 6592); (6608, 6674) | 1.06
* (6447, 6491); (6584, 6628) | 0.97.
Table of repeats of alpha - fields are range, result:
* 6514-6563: 7.556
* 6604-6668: 7.06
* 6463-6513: 7.916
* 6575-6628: 6.061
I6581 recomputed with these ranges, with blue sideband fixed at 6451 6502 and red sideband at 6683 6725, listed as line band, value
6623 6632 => -0.3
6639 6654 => 0.1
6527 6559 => 0.4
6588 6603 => 0.1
